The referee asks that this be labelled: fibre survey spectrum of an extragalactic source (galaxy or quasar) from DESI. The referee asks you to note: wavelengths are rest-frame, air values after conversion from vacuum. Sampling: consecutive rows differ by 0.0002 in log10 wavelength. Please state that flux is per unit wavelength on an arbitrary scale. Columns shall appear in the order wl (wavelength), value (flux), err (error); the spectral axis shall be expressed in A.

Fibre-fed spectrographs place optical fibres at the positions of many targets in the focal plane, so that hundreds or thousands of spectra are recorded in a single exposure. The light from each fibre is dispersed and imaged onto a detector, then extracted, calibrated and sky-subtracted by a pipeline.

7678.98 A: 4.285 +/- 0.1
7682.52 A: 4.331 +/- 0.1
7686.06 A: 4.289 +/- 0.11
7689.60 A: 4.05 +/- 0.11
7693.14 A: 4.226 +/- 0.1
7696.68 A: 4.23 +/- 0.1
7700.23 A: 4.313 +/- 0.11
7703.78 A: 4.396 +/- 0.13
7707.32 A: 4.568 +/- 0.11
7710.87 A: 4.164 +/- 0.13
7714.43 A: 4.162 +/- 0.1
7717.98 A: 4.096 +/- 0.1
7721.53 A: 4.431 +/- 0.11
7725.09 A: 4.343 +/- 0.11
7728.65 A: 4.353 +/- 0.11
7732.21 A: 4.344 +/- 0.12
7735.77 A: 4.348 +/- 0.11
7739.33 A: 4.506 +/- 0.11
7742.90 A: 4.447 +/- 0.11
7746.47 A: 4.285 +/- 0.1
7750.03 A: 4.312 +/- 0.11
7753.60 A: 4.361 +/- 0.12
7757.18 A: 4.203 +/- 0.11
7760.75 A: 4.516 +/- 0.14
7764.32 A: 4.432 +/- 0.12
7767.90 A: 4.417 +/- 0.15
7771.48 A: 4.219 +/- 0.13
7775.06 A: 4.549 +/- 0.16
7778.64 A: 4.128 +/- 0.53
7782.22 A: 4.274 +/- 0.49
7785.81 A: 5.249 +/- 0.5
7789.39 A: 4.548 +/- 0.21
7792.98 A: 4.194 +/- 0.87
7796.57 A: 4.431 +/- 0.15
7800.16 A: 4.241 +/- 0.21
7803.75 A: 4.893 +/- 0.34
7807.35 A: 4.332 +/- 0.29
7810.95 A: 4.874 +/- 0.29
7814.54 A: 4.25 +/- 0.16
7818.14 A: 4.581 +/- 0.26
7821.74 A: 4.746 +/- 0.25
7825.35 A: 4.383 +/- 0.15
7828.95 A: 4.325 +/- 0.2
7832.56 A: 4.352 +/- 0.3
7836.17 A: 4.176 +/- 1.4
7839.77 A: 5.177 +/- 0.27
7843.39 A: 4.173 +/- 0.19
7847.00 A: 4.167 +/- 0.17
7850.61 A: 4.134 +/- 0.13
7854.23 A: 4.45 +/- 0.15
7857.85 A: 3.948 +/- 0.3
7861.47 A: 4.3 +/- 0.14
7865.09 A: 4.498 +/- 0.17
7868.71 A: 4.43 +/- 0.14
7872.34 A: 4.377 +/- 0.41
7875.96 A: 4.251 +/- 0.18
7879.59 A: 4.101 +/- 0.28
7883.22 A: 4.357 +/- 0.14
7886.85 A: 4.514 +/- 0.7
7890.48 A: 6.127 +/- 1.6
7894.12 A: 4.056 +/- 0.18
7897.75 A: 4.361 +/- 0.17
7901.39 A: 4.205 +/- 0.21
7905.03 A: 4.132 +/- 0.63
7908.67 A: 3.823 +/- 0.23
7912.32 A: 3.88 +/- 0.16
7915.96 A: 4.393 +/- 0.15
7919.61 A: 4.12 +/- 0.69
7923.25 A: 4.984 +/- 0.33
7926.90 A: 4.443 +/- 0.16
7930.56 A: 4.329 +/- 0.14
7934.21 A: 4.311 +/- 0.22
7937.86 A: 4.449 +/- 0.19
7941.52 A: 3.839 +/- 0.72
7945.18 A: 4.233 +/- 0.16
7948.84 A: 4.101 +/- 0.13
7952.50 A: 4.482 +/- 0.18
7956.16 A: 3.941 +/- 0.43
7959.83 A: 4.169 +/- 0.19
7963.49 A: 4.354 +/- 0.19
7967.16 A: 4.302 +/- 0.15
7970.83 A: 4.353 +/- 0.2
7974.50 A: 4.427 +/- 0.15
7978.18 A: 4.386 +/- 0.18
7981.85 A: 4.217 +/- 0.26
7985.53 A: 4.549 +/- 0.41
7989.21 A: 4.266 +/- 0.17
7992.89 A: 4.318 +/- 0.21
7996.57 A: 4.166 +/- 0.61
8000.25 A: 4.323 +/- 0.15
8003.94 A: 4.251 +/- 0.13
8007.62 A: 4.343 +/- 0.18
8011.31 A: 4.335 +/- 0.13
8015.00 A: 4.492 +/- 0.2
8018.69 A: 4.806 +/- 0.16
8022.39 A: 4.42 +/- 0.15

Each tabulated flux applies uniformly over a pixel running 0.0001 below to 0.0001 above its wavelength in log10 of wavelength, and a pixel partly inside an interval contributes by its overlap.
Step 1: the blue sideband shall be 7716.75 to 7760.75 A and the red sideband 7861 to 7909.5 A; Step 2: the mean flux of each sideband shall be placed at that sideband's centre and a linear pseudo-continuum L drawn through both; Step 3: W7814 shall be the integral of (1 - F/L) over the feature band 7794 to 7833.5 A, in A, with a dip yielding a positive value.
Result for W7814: -1.0 A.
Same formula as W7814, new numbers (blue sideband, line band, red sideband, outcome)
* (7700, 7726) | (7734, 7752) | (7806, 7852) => -0.2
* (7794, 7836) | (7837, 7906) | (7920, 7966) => -0.2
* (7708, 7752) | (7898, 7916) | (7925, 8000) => 0.9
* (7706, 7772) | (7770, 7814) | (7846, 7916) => -1.6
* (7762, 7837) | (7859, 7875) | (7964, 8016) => 0.2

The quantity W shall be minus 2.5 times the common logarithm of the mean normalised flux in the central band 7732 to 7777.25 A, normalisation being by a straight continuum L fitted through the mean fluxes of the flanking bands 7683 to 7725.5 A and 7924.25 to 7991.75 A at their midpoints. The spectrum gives -0.026 mag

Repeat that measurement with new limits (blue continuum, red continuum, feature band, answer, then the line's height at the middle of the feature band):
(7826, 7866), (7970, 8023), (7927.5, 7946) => 0.03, 4.36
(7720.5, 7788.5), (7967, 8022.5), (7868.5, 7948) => 0.01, 4.39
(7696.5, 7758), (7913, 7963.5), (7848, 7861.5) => 0.03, 4.3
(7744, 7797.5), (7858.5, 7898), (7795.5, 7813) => -0.03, 4.43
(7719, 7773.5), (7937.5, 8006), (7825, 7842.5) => -0.04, 4.33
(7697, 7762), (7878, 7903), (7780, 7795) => -0.03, 4.41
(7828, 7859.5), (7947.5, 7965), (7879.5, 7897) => -0.09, 4.28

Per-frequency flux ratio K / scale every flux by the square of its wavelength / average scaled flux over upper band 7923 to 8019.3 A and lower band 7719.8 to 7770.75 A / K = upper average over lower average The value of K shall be 1.05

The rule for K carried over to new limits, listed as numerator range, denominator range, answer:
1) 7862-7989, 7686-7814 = 1.03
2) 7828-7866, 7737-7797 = 1.00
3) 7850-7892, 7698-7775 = 1.06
